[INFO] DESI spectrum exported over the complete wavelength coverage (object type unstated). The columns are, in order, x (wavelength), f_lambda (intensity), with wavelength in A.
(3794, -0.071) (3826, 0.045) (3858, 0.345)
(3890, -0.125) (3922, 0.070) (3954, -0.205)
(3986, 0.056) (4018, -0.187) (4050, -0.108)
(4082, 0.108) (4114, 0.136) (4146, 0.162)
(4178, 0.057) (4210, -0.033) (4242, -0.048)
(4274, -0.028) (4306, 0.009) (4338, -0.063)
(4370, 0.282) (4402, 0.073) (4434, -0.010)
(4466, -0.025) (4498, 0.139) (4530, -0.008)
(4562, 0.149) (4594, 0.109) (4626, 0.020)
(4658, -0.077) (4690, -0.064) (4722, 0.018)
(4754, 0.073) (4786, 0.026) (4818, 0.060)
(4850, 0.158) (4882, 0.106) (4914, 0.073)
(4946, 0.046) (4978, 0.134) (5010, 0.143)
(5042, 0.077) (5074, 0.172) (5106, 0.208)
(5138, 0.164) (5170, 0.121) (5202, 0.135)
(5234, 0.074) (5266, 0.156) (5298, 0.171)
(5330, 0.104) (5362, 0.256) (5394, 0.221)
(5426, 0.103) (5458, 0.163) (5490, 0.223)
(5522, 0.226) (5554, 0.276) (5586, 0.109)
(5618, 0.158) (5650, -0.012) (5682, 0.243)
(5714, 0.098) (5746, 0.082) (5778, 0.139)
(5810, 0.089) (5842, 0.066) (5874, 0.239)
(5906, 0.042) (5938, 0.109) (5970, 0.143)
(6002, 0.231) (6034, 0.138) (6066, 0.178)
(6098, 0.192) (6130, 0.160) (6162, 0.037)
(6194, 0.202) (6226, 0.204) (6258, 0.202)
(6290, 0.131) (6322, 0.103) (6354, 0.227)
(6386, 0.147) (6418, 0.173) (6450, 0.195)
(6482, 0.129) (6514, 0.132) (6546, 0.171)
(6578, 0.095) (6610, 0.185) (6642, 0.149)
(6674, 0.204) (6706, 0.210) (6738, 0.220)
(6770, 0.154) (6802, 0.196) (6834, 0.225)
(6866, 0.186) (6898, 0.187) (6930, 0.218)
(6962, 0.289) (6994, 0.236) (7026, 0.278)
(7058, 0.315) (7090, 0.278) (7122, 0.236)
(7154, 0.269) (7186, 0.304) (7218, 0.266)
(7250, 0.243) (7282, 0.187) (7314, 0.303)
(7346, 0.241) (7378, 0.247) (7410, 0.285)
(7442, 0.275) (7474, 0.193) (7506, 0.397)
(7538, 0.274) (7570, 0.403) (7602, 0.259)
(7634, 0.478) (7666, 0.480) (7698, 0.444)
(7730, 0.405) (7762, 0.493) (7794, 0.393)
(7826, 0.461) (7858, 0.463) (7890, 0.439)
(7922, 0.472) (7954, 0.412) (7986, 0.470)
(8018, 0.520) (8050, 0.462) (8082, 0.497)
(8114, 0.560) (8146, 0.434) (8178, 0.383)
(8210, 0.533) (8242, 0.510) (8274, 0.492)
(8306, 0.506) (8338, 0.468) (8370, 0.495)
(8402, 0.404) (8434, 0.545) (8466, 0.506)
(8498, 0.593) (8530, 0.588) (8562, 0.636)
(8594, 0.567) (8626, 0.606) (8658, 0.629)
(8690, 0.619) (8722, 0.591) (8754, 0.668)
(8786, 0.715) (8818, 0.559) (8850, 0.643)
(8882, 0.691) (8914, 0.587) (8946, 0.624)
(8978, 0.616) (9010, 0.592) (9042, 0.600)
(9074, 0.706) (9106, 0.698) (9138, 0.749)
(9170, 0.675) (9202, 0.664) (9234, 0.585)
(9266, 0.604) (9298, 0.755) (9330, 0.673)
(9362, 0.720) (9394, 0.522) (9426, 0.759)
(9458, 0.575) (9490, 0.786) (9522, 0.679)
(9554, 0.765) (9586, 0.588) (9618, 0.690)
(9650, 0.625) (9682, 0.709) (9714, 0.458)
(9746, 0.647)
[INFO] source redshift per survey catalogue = 0.90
